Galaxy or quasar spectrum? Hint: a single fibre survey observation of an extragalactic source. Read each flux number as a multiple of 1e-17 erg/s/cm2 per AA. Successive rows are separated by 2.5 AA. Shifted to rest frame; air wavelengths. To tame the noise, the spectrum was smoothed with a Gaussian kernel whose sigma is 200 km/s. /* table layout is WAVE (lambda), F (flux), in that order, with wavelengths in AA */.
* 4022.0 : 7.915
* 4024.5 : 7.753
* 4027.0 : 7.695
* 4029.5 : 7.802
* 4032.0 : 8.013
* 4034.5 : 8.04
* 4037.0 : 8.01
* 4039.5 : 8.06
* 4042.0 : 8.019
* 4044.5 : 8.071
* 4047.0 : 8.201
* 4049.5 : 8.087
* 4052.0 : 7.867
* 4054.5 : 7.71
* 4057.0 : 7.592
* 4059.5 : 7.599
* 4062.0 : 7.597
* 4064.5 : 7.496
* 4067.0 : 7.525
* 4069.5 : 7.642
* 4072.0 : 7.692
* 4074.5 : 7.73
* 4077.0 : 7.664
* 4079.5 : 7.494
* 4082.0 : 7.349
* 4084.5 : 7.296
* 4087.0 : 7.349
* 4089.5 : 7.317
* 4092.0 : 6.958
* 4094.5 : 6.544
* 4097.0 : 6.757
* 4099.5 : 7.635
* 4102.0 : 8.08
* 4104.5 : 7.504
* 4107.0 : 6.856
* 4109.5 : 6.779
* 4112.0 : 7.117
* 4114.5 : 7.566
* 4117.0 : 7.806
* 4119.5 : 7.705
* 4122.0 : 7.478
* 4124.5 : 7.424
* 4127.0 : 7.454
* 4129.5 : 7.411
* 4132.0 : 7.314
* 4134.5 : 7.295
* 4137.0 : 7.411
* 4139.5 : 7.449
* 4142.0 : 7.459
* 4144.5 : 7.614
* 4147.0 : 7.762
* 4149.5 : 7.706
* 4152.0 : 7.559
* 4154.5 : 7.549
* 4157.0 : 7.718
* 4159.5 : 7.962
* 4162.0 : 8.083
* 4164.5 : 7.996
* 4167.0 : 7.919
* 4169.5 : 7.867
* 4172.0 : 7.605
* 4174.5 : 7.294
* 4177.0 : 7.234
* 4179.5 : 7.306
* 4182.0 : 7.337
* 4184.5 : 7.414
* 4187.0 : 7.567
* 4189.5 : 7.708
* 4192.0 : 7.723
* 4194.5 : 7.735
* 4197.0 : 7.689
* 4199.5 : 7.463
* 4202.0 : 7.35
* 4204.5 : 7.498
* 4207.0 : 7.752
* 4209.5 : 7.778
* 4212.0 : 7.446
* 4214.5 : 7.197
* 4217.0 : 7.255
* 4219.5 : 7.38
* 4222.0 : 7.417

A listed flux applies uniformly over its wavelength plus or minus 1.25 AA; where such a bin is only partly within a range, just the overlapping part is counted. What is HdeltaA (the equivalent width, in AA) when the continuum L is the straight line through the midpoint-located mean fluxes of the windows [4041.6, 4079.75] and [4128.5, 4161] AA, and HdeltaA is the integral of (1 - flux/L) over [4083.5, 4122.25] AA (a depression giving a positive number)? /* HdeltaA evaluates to 1.8 AA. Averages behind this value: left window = 7.75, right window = 7.56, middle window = 7.29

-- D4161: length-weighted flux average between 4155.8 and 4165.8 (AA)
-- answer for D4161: 7.94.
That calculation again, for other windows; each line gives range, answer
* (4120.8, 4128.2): 7.45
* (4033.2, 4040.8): 8.04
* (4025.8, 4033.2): 7.84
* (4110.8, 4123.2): 7.54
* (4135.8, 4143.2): 7.44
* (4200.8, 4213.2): 7.57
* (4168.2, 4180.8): 7.46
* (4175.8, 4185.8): 7.32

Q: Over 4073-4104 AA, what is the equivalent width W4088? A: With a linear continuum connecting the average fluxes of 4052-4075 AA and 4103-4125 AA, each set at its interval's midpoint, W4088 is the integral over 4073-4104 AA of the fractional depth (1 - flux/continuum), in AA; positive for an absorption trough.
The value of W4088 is 0.6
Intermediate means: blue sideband 7.63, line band 7.35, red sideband 7.37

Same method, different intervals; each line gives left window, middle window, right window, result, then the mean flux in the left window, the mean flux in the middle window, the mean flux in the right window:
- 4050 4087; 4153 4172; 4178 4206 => -0.77 AA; 7.59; 7.85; 7.53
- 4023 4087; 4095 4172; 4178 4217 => 0.92 AA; 7.75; 7.53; 7.52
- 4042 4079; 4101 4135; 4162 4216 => 1.16 AA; 7.75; 7.41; 7.58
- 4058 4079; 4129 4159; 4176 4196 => 0.05 AA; 7.61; 7.53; 7.51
